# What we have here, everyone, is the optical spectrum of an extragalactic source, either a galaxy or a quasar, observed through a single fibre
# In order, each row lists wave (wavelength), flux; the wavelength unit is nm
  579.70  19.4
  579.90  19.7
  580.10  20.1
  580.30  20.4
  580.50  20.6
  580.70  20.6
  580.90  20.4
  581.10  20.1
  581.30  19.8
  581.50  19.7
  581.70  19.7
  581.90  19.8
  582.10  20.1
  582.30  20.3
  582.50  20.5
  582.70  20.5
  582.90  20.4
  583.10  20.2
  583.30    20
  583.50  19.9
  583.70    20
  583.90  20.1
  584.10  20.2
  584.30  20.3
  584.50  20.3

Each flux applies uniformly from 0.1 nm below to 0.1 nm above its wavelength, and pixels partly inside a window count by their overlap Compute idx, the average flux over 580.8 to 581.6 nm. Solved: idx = 20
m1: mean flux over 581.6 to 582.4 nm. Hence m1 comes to 20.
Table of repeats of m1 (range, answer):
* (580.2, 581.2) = 20.4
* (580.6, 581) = 20.5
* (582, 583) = 20.4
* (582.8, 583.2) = 20.3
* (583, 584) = 20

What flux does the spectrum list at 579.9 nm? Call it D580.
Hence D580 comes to 19.7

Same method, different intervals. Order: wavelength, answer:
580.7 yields 20.6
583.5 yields 19.9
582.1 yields 20.1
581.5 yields 19.7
